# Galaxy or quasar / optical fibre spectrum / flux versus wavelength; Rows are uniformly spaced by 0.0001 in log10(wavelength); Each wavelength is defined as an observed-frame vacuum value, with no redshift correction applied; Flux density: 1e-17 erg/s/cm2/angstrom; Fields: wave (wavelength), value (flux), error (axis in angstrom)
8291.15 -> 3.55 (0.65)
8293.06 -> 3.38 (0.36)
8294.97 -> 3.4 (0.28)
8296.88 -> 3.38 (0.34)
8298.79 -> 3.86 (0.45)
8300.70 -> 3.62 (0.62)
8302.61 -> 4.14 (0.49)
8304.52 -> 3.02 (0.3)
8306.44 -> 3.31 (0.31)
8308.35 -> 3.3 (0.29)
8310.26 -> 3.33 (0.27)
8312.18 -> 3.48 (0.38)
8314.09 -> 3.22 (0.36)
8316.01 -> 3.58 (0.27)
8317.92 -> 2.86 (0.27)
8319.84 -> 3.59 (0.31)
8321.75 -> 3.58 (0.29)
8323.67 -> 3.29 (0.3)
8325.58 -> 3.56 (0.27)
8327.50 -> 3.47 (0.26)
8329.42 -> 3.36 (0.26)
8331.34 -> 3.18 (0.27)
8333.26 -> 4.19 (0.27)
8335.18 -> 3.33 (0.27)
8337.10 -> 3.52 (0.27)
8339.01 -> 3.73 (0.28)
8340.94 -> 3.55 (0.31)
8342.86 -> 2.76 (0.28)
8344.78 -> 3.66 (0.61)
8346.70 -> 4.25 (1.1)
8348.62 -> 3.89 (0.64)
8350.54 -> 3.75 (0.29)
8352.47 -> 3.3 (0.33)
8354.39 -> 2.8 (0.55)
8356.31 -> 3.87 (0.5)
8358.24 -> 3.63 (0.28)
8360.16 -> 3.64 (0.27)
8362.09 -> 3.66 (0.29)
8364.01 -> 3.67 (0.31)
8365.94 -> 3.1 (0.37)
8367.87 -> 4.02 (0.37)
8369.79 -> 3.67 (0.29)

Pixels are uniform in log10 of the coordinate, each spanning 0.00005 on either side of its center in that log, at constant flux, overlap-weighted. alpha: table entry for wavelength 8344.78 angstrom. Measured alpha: 3.66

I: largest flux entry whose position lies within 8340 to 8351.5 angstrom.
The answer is 4.25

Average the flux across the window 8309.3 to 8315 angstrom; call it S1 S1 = 3.34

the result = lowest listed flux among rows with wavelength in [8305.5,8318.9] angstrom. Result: 2.86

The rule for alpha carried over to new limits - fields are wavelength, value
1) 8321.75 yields 3.58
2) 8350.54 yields 3.75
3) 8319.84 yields 3.59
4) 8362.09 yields 3.66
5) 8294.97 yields 3.4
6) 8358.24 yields 3.63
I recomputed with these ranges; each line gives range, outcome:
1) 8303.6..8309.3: 3.31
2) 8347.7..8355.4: 3.89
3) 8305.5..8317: 3.58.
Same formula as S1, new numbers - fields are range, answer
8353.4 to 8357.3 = 3.34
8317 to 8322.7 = 3.35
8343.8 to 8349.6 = 3.93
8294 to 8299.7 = 3.54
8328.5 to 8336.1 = 3.51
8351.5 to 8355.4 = 3.06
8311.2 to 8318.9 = 3.28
